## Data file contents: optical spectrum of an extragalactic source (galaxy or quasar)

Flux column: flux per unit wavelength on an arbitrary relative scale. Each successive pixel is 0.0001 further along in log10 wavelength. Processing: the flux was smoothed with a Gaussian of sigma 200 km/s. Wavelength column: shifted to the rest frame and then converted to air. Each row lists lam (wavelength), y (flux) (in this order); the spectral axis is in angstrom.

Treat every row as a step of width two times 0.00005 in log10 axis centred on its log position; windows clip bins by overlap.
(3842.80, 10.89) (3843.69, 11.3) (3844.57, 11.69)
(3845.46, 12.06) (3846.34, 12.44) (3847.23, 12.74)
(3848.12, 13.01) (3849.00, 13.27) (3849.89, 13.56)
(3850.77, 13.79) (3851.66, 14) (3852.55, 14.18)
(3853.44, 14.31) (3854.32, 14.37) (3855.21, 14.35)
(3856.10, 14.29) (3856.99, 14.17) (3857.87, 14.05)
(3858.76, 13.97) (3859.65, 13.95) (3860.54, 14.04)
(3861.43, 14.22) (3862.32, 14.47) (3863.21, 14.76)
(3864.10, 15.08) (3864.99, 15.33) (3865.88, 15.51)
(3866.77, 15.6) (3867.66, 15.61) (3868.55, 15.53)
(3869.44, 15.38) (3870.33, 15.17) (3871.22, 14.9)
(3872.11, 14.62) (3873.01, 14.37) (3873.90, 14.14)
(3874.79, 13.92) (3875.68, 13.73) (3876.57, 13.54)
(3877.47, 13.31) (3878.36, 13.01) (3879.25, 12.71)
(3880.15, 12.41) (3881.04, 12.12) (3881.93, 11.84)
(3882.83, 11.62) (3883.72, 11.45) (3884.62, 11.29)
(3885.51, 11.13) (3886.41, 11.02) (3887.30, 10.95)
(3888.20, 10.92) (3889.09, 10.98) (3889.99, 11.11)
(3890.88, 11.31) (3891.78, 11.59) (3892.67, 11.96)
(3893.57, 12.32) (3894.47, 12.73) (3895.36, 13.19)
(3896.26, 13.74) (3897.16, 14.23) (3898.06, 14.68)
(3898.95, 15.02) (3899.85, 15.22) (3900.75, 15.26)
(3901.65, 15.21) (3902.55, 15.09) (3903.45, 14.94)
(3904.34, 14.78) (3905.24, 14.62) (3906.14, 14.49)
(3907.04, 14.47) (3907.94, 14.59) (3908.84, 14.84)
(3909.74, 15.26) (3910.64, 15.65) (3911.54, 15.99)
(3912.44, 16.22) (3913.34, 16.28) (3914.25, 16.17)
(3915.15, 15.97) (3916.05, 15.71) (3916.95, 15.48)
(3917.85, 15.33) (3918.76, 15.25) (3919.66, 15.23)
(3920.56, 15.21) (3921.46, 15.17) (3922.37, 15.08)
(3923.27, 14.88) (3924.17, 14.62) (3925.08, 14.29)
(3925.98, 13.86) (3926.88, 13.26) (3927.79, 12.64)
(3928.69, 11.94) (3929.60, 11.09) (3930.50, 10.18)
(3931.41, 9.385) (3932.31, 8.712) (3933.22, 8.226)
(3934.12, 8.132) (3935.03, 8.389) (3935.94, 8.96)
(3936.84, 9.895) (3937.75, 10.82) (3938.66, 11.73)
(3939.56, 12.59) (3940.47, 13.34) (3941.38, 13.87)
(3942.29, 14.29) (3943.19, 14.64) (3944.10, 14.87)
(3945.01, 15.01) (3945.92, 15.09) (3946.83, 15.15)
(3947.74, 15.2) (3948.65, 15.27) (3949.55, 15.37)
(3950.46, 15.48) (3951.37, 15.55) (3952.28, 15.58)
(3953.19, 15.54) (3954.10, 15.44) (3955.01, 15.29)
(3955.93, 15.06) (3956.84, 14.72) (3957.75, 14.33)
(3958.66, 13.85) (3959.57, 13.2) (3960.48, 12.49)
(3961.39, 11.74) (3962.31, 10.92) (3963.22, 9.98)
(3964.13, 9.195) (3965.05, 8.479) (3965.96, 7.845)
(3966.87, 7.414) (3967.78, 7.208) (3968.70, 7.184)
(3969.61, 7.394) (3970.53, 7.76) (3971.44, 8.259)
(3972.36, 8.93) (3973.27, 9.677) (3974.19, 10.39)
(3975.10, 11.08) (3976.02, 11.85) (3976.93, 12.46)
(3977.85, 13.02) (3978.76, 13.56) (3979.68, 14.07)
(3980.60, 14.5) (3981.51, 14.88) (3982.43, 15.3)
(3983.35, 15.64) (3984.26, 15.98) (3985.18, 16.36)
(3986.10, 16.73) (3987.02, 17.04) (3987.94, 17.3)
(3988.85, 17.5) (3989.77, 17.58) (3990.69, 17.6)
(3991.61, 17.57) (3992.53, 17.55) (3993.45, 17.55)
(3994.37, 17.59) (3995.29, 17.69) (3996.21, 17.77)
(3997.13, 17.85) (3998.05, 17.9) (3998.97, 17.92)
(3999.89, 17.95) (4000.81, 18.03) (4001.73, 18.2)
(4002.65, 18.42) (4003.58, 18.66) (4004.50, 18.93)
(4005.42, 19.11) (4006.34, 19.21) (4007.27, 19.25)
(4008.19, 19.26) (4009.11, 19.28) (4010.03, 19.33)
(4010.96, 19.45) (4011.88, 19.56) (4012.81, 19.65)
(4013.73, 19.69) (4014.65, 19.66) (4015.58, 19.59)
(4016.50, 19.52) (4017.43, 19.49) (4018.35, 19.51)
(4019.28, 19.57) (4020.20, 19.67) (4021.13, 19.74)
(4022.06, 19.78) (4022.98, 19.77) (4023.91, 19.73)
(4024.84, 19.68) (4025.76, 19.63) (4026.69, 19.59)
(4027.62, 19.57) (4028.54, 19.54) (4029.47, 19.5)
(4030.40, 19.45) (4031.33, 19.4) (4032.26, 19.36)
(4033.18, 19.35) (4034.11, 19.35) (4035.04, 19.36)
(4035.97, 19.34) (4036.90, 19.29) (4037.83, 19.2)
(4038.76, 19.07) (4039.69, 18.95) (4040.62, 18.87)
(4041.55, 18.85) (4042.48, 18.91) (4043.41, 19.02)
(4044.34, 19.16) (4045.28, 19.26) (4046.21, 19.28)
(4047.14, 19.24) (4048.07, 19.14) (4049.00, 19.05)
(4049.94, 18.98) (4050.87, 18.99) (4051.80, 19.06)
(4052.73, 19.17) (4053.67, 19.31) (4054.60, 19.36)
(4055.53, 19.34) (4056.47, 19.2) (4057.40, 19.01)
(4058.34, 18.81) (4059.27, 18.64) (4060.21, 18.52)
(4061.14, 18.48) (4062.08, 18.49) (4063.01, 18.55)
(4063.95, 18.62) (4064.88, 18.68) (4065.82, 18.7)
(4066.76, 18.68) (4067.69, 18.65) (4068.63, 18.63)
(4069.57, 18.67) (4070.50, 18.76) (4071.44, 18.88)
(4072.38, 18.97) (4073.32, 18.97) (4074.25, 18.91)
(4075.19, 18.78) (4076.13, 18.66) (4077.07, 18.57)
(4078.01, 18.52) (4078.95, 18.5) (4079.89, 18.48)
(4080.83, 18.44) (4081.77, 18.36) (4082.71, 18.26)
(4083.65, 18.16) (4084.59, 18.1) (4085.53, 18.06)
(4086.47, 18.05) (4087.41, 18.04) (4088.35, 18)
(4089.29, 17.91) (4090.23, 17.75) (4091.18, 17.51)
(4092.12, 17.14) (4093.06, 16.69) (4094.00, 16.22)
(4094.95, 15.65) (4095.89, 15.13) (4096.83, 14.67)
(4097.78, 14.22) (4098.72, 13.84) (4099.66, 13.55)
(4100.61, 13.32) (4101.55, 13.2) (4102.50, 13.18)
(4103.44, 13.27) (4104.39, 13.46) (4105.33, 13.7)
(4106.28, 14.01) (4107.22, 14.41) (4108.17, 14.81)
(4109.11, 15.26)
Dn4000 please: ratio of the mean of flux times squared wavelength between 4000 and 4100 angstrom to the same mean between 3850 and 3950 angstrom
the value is 1.47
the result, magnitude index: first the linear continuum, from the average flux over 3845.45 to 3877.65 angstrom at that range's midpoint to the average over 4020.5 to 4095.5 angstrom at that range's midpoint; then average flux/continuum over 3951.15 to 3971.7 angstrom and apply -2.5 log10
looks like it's 0.39 mag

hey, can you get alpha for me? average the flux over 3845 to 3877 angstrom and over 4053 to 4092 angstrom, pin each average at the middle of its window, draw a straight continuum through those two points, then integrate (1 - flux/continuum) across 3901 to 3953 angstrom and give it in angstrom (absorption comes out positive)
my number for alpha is 5.69 angstrom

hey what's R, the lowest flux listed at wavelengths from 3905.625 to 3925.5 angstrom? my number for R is 14.29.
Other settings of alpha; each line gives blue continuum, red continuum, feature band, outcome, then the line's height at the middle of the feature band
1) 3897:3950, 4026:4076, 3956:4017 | 5.3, 16.4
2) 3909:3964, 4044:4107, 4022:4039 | -3.3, 16.3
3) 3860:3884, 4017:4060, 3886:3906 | 2.1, 14.8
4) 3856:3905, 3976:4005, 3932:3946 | 3.2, 15.2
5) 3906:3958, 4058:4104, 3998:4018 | -4.3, 15.7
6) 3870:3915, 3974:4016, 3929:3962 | 5.3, 15.4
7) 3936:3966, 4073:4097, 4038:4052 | -2.2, 16.5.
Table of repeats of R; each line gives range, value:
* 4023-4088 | 18.04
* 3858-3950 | 8.132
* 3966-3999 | 7.184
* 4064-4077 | 18.63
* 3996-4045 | 17.77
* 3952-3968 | 7.208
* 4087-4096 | 15.13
